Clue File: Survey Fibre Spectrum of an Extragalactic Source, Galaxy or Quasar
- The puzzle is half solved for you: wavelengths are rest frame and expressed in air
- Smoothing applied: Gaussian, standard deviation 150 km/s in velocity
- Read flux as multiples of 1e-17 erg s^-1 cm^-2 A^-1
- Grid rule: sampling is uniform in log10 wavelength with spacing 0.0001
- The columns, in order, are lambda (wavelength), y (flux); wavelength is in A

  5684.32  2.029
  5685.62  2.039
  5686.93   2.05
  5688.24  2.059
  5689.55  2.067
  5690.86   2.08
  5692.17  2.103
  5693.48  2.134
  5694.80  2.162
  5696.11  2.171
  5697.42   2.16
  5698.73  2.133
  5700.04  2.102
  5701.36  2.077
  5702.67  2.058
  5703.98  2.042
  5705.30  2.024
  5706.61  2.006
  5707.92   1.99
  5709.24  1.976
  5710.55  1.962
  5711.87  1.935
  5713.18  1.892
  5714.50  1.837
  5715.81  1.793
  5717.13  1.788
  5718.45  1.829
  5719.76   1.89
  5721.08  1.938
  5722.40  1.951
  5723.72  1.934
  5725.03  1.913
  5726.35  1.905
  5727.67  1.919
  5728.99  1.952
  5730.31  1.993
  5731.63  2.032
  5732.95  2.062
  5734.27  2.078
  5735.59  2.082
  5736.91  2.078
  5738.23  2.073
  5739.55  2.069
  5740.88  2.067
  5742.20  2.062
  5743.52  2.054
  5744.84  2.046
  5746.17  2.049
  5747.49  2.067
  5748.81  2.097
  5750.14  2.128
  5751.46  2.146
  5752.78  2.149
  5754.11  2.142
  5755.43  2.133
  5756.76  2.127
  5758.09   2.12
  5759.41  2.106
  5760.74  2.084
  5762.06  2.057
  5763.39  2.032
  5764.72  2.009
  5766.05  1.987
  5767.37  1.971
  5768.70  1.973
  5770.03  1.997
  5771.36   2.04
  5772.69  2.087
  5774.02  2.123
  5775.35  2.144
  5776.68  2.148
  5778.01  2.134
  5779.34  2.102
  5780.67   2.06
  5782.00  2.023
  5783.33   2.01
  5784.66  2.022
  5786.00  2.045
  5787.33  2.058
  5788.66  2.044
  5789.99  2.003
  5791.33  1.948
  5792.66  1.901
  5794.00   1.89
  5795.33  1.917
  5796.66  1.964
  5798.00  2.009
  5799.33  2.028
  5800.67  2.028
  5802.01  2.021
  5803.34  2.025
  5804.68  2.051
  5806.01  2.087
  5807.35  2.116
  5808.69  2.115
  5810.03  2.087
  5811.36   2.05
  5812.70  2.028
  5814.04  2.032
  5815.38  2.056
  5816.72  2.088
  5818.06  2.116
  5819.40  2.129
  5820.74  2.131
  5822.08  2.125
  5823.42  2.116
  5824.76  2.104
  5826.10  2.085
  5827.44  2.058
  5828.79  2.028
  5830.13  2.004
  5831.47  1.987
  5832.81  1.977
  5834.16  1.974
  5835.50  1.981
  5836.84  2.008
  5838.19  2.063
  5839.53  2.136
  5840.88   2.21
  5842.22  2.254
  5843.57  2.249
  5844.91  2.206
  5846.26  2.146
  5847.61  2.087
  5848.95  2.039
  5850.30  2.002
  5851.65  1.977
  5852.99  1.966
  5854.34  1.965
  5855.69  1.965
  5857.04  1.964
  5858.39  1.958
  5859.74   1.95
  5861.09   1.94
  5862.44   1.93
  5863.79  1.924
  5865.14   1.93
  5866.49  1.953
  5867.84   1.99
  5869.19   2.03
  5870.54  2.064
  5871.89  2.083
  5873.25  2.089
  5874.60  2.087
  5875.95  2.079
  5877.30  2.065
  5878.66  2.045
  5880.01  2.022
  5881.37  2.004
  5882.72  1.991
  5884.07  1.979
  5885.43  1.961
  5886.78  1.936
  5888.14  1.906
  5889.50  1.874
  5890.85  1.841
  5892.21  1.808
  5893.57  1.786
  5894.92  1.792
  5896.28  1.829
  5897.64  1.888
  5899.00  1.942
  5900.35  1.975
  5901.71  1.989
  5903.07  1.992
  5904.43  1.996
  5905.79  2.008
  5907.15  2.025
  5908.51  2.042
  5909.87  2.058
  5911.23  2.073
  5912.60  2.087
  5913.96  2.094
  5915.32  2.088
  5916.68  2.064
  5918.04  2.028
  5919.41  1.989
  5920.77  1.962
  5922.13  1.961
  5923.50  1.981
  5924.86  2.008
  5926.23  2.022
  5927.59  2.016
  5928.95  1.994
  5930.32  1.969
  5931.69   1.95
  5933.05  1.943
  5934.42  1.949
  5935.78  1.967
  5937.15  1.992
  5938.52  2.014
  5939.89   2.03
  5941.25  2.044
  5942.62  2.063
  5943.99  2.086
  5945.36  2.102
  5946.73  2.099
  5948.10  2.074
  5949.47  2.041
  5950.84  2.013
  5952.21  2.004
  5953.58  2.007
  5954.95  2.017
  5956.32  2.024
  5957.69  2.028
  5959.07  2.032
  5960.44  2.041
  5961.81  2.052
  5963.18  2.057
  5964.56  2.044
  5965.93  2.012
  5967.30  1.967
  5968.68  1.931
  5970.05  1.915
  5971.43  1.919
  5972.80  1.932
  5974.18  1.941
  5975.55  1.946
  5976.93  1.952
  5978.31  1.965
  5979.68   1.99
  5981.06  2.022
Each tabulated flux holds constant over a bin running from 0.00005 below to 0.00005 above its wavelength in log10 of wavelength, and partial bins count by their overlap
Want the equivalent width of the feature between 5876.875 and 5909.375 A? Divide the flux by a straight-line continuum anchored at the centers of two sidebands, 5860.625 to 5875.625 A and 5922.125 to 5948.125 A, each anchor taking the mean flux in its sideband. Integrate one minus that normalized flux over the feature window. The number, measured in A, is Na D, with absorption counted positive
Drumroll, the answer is 1.0 A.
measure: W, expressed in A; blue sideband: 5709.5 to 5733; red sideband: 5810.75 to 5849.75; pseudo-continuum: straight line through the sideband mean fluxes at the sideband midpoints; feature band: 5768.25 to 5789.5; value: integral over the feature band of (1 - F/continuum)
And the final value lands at -0.6 A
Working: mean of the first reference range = 1.92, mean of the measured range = 2.06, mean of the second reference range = 2.08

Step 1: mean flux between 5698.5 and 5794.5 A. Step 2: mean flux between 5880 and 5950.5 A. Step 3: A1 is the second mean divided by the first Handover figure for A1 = 0.98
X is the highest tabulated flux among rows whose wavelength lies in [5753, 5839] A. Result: 2.148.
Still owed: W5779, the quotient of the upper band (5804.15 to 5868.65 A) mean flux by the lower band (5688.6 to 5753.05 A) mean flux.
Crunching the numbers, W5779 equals 1.0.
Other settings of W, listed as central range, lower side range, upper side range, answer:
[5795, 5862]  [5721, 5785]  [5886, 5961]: -0.9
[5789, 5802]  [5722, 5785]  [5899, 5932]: 0.5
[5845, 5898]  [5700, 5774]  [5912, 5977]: 1.0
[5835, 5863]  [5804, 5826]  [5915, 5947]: 0.3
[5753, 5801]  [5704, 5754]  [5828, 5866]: -0.8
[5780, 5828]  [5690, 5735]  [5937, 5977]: -1.0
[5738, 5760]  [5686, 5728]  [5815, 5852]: -0.8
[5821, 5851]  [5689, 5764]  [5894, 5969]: -1.0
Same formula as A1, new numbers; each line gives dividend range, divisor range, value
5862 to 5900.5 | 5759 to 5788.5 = 0.95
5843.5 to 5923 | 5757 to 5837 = 0.97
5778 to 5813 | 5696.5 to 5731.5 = 1.03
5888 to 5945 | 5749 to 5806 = 0.97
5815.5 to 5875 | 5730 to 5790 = 0.99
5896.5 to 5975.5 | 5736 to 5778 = 0.97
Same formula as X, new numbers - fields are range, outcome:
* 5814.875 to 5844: 2.254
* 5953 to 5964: 2.057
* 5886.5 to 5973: 2.102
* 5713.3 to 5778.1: 2.149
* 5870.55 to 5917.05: 2.094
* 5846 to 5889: 2.146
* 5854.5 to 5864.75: 1.965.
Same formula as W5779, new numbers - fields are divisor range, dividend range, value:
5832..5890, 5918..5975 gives 0.99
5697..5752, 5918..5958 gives 1.00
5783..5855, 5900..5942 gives 0.98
